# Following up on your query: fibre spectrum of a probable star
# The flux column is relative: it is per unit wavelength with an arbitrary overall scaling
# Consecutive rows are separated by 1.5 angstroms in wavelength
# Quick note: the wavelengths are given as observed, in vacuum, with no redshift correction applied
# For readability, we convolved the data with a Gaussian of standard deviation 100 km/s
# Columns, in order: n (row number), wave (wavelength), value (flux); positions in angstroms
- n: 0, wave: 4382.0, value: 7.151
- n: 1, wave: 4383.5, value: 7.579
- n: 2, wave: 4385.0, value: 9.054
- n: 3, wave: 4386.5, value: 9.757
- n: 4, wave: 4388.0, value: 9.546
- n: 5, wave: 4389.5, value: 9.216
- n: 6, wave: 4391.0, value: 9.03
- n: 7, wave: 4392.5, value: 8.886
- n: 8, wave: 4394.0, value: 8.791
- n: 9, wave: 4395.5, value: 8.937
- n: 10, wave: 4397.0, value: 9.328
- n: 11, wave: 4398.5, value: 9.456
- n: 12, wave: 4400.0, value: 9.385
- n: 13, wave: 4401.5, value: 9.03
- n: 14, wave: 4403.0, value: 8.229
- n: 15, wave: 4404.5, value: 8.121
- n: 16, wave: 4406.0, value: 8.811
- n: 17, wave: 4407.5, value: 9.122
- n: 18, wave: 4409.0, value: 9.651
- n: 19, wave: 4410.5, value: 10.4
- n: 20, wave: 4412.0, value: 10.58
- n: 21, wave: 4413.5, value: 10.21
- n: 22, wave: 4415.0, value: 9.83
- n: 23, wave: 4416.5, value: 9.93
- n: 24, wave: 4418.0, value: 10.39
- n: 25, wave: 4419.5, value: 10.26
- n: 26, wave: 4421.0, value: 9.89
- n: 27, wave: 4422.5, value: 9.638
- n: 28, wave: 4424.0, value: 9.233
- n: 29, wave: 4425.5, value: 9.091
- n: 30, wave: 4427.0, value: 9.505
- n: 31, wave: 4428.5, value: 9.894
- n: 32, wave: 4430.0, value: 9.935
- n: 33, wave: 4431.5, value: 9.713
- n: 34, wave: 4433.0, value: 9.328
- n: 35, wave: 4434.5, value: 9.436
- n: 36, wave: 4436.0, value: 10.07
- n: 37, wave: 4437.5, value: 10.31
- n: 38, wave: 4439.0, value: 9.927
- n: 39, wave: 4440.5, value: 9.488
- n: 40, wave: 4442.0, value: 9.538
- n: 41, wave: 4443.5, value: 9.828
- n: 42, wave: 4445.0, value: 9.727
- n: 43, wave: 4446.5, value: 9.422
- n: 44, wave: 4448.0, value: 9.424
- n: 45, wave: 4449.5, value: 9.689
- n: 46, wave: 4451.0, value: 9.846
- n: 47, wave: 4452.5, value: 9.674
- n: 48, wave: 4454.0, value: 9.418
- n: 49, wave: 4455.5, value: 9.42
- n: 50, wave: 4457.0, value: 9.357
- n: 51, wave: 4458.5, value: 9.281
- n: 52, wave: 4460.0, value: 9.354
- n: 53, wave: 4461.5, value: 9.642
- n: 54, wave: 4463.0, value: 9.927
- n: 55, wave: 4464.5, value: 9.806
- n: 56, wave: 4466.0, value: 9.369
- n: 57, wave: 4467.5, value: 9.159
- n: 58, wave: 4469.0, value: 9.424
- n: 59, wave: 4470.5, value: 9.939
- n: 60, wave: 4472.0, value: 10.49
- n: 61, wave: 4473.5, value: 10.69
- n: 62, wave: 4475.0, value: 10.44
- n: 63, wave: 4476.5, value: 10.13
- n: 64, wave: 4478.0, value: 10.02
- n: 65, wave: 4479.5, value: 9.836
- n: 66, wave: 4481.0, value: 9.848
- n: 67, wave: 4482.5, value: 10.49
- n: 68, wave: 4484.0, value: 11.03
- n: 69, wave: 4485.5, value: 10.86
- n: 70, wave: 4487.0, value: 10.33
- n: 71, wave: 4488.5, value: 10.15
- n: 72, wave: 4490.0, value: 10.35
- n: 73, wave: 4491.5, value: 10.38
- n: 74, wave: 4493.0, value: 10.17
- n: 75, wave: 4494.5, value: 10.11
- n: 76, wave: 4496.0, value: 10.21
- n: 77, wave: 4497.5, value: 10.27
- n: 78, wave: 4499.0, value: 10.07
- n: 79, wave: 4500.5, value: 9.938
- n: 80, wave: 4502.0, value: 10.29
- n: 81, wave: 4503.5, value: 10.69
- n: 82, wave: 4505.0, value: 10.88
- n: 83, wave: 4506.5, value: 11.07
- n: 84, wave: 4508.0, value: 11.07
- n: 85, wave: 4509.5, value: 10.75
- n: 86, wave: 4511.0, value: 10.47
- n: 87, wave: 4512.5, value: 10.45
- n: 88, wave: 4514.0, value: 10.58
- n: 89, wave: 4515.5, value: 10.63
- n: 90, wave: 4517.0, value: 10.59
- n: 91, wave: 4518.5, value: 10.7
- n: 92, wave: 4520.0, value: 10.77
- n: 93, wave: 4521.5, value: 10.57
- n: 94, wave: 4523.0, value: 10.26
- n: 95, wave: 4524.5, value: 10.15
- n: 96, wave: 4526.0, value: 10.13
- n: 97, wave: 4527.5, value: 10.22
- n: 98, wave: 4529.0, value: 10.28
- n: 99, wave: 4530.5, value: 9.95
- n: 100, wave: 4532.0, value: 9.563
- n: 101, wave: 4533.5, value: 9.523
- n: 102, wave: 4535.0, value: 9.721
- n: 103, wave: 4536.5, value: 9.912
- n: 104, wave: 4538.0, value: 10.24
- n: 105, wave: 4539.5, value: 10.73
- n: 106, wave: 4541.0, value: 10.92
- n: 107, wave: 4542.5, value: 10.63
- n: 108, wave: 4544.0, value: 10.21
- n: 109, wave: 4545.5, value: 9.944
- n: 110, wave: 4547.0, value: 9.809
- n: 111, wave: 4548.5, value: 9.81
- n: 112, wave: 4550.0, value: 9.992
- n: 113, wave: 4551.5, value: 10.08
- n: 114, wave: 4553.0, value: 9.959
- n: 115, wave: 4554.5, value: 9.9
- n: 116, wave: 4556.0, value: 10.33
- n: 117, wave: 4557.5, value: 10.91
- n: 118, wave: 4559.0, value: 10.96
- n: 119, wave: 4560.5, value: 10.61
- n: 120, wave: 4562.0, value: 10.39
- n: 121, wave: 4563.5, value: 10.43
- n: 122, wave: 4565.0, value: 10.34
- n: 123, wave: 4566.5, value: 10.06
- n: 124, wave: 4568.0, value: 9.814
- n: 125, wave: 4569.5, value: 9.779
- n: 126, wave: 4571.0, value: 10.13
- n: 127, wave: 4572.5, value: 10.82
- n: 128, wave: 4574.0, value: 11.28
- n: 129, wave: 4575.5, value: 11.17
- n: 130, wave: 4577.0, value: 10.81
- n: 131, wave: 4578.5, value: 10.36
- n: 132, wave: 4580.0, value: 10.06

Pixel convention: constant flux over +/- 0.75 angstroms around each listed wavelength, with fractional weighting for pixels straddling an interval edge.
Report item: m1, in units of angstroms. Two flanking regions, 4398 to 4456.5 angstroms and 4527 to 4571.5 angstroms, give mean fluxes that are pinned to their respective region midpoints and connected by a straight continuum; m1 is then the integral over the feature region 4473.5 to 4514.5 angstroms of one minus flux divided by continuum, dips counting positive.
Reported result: -2.0 angstroms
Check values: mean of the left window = 9.61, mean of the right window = 10.2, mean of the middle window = 10.4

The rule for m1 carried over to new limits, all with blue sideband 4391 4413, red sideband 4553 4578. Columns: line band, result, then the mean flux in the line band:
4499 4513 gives -0.8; 10.6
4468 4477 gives -0.4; 10.2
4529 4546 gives 0.2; 10.1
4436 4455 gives -0.3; 9.7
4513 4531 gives -0.5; 10.4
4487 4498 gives -0.4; 10.2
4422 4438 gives -0.4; 9.64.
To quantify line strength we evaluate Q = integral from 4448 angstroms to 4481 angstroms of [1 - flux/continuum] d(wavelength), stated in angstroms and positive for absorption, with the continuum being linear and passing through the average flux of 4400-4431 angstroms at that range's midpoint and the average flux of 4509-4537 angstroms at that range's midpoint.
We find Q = 0.5 angstroms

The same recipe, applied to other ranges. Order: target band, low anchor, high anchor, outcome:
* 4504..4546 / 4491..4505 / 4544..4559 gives -0.80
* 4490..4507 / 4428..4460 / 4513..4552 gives -0.60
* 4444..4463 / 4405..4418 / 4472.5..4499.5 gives 1.03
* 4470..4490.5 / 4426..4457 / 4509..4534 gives -0.71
